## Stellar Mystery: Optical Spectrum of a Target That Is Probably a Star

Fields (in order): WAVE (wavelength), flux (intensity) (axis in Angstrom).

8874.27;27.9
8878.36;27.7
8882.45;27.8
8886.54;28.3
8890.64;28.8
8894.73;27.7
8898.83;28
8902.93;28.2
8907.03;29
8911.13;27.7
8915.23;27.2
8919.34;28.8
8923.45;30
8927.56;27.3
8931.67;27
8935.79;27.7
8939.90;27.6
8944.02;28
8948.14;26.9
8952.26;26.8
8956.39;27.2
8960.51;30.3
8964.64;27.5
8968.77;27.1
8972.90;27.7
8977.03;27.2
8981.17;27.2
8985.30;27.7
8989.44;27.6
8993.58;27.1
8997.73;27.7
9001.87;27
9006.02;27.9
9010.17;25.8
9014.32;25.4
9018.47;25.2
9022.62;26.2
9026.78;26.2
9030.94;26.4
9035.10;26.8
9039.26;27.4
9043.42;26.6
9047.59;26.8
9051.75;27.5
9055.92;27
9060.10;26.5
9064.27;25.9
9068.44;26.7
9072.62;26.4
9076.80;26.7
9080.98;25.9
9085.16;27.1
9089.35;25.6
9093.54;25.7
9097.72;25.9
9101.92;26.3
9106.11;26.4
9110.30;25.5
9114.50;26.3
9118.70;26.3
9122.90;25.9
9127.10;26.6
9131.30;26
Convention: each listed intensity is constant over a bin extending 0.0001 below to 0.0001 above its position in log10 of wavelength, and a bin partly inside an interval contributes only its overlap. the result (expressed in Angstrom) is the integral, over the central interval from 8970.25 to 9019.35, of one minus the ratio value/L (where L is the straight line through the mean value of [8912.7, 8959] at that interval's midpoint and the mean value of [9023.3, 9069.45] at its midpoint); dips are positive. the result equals 0.3 Angstrom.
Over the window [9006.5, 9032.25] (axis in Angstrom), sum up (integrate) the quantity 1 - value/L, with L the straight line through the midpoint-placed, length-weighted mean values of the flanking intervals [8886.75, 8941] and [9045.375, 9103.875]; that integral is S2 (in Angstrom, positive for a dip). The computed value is 1.0 Angstrom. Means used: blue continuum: 28.1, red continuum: 26.4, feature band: 26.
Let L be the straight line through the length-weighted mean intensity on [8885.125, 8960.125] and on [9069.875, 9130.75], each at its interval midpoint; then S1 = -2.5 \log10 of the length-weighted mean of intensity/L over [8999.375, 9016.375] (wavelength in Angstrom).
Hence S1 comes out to 0.02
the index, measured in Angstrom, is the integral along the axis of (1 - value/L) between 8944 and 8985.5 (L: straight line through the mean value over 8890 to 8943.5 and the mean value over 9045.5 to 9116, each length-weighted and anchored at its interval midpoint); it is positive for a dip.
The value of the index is 0.0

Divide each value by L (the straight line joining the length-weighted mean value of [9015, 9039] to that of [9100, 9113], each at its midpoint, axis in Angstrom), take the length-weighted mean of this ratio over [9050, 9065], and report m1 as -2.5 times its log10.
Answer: -0.03 mag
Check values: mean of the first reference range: 26.2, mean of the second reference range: 26.1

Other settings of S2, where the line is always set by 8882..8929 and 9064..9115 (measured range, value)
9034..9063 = -0.3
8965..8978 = 0.1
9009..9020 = 0.6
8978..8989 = 0.0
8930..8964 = 0.1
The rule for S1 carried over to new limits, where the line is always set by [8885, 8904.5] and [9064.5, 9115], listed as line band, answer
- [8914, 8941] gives -0.005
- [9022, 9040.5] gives 0.008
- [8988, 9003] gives -0.008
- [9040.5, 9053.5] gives -0.015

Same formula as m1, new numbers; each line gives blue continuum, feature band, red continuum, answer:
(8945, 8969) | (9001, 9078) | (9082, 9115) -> 0.01 mag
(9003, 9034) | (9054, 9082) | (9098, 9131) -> -0.01 mag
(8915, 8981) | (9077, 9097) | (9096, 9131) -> 0.01 mag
